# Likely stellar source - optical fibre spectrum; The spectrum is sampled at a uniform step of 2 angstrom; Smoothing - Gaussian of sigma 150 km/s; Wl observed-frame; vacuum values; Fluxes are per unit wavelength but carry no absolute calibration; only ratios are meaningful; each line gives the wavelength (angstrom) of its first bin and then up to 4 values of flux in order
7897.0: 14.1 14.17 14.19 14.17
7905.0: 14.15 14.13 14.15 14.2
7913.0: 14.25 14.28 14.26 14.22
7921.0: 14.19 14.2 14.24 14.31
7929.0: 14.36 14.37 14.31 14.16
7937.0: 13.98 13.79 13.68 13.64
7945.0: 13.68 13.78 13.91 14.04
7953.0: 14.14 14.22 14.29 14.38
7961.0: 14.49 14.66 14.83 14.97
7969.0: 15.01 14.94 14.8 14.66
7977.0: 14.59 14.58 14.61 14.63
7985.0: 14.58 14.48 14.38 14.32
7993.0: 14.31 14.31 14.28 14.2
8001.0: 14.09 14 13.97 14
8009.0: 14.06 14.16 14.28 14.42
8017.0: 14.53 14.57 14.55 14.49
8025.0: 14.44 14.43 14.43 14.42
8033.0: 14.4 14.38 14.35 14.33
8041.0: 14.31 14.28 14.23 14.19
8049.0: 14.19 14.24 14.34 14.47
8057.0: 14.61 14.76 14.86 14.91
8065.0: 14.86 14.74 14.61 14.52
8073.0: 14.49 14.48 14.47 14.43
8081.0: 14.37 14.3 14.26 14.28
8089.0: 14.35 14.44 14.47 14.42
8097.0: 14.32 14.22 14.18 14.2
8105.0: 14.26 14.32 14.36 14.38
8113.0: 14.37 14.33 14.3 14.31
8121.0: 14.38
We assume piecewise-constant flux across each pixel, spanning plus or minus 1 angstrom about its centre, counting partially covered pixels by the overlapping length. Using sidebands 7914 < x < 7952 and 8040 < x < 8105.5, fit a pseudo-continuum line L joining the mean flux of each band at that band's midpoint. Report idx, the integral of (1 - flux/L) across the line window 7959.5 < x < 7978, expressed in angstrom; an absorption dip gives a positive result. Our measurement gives -0.8 angstrom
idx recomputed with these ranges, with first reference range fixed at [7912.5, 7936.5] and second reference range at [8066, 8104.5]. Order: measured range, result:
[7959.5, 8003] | -0.7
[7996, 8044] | 0.1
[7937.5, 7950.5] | 0.5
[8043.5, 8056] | 0.1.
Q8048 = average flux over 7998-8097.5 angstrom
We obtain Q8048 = 14.4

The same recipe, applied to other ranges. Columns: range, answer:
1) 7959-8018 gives 14.5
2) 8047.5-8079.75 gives 14.6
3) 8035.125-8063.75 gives 14.4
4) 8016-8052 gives 14.4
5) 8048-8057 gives 14.3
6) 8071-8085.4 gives 14.4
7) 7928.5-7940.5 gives 14.1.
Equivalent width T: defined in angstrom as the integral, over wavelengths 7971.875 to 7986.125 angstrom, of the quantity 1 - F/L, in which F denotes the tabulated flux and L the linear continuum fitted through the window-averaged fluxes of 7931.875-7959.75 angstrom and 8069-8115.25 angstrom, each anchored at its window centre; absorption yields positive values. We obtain -0.6 angstrom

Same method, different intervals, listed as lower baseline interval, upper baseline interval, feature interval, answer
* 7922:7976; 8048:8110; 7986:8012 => 0.3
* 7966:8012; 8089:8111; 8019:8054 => 0.1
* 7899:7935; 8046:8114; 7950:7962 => 0.0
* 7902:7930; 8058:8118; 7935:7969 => 0.2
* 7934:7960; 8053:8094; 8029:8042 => 0.0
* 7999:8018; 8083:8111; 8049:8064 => -0.3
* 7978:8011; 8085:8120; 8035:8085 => -0.5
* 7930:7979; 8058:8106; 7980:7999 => -0.1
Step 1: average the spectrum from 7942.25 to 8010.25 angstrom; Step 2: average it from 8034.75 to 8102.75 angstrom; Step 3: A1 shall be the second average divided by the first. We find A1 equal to 1.0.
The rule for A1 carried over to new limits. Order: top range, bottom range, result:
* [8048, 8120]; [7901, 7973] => 1.01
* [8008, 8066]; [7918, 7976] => 1.01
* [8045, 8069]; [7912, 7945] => 1.03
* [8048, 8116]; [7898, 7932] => 1.01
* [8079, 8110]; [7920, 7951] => 1.02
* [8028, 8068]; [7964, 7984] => 0.98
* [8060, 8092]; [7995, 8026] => 1.02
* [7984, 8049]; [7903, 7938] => 1.01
